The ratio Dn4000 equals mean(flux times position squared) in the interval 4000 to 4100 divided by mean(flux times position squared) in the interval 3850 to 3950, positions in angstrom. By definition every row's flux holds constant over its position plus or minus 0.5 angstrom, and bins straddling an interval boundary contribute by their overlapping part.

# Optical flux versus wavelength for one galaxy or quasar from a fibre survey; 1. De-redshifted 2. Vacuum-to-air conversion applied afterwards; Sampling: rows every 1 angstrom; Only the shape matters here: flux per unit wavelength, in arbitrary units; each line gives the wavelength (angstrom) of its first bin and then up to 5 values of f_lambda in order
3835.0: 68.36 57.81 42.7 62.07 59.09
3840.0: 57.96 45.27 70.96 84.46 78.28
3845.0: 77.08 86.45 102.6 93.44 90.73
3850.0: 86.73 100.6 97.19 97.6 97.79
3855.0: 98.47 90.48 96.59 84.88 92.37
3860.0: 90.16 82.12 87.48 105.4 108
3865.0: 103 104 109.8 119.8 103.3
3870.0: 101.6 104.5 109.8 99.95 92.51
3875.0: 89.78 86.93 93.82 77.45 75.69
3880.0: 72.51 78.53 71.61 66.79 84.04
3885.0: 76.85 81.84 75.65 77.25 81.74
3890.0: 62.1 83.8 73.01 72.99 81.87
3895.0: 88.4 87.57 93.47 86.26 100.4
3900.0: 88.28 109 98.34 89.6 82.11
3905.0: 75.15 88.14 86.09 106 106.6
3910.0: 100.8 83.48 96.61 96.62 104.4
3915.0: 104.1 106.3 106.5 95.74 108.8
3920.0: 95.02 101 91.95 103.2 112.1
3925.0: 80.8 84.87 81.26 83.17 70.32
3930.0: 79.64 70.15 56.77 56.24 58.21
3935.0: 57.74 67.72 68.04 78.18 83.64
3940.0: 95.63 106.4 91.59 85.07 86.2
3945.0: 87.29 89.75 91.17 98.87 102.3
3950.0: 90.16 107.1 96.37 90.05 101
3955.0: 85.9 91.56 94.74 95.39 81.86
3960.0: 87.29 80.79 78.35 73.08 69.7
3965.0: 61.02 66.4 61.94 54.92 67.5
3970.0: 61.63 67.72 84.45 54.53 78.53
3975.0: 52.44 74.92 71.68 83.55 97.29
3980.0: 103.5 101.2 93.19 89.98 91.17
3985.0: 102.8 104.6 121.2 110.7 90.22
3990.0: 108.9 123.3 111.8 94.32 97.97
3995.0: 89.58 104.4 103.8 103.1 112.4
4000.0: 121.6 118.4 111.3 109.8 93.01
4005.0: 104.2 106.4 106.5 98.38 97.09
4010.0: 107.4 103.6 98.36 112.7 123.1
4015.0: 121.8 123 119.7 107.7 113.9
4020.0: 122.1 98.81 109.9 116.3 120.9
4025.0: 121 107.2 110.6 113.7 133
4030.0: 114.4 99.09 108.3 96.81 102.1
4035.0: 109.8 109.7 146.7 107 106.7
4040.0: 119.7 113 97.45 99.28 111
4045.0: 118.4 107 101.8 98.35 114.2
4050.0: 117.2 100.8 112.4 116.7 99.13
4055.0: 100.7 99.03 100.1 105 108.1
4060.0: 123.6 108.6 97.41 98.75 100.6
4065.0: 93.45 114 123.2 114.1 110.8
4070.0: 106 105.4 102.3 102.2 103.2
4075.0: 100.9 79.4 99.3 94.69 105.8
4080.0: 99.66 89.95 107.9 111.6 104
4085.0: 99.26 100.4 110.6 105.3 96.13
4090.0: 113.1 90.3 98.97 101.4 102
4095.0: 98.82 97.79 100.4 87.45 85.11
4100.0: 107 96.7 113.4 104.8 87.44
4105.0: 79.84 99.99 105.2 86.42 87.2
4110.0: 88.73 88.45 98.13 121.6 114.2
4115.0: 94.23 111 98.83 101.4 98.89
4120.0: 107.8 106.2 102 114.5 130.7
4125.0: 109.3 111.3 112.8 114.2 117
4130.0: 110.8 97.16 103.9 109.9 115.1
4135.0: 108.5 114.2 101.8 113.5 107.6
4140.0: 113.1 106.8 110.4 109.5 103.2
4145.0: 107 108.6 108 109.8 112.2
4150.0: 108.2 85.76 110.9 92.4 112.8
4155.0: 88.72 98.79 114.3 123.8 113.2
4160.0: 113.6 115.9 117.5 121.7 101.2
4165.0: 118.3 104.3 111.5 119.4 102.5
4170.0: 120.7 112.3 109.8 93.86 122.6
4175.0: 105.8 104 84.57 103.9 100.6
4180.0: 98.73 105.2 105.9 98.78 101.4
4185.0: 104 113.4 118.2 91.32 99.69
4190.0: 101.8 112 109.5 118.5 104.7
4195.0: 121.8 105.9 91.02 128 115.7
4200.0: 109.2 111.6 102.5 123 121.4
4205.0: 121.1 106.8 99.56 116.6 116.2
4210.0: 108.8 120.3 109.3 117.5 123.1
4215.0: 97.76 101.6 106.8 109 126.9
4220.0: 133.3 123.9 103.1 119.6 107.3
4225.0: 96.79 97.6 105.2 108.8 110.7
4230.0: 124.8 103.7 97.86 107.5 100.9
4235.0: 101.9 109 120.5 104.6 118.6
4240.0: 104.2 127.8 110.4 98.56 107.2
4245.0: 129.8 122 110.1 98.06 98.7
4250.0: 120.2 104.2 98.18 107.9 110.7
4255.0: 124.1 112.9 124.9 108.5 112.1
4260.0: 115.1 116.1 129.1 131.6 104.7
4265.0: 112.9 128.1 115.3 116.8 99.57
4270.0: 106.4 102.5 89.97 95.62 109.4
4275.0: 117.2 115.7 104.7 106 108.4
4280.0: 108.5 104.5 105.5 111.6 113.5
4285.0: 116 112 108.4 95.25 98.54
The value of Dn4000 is 1.29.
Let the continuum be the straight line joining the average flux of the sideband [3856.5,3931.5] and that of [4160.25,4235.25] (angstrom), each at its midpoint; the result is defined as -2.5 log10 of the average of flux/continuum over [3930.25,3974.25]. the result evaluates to 0.18 mag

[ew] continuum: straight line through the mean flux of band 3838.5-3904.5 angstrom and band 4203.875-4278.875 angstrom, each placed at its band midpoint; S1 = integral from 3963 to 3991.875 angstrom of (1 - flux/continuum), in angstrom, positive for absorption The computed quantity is 3.2 angstrom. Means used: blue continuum 87.9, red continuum 111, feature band 84.1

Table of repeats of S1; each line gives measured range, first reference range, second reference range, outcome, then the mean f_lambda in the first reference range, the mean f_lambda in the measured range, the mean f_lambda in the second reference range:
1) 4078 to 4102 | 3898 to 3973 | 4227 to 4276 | -0.5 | 86.2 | 101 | 111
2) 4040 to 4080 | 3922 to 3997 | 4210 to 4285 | -4.6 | 85.7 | 105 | 111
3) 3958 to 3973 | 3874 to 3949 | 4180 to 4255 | 3.1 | 86.2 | 71.4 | 110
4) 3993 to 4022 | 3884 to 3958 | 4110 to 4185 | -3.8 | 88.1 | 108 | 108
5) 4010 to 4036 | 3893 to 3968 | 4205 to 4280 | -4.9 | 87.5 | 112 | 111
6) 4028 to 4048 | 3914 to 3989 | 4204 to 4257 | -3.6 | 85.5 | 110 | 111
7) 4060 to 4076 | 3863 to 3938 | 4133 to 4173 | -0.5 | 88.3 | 105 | 109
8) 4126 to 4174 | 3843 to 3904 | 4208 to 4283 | -1.7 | 89.9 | 109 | 111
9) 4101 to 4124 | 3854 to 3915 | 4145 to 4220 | 0.8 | 90.4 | 101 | 109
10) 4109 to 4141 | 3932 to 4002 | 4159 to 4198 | -1.4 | 87.8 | 107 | 108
